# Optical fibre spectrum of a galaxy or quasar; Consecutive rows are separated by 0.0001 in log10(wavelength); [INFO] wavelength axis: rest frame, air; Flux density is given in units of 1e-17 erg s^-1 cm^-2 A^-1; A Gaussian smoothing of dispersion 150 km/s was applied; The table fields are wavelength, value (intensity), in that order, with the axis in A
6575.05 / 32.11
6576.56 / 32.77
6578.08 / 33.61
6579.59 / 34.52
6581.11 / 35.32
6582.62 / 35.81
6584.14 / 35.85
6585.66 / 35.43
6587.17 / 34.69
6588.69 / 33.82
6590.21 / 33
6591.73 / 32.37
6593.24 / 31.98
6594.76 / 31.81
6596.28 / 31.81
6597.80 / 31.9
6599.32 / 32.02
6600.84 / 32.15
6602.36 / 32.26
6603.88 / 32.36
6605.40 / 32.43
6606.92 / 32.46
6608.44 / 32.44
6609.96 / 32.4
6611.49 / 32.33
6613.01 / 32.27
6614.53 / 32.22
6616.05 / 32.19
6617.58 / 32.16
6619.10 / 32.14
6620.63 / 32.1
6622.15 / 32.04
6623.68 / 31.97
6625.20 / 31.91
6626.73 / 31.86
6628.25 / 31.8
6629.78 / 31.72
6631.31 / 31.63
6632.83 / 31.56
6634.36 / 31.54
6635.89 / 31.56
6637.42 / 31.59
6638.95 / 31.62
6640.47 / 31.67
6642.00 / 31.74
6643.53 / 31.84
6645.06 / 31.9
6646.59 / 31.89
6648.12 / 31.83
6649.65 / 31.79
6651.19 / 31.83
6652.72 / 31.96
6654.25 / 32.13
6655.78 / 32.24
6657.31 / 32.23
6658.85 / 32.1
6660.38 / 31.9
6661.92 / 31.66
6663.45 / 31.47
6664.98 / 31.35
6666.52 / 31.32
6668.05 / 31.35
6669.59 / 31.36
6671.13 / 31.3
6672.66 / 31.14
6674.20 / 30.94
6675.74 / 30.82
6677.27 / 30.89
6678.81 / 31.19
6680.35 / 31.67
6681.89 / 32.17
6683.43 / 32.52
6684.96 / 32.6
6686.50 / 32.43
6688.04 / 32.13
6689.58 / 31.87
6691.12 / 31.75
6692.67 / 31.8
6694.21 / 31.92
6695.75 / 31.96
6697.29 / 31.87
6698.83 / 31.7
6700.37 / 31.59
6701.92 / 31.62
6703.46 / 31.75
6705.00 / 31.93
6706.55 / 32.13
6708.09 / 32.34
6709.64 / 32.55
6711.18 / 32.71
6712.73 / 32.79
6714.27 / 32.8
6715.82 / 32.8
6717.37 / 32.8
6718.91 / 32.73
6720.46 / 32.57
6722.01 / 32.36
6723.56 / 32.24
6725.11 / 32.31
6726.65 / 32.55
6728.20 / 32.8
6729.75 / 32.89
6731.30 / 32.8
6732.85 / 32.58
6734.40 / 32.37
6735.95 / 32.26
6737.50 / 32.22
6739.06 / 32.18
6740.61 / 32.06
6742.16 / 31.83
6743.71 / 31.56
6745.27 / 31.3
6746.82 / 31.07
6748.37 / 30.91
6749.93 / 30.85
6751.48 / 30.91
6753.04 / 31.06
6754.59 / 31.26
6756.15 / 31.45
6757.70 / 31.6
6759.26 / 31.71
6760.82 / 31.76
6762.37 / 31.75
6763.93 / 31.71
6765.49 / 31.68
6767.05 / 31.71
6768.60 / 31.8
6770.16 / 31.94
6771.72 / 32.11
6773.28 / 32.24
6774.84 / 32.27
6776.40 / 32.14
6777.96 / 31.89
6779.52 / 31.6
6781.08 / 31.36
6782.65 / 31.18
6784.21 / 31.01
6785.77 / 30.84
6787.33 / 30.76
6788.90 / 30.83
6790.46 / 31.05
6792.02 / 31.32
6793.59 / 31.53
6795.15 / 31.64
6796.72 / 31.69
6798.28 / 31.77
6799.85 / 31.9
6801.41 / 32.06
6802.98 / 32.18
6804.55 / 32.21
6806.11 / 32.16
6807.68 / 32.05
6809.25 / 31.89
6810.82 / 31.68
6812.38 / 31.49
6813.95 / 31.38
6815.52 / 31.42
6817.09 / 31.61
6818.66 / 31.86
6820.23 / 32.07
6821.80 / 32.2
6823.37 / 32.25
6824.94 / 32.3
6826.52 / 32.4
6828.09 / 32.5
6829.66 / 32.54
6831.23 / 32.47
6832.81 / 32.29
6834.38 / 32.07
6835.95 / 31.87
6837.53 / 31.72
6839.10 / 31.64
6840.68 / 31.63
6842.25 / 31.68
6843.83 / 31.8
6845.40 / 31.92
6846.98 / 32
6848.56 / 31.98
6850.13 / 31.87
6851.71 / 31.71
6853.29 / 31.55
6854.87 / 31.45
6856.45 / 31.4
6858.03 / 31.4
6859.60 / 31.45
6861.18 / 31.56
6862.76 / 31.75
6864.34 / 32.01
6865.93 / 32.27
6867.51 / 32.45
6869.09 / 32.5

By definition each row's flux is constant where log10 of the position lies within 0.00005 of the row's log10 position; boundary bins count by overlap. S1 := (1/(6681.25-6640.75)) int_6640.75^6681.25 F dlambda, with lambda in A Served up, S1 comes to 31.6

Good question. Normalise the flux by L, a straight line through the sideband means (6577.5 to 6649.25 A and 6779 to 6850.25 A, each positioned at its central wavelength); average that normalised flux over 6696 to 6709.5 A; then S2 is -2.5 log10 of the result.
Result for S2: 0.01 mag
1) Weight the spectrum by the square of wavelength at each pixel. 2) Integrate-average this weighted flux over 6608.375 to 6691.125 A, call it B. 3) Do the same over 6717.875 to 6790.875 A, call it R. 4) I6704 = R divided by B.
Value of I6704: 1.0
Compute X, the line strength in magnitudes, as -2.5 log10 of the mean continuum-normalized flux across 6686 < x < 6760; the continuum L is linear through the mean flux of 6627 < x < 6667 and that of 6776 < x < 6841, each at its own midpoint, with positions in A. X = -0.009 mag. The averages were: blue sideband 31.8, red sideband 31.8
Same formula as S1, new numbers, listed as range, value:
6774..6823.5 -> 31.7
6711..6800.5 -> 31.8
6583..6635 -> 32.5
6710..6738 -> 32.6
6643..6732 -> 32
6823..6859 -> 31.9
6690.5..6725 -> 32.2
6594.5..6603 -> 32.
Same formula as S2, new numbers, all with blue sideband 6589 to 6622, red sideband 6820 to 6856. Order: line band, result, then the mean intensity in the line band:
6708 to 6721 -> -0.02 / 32.7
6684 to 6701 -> 0.01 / 32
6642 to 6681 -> 0.02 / 31.6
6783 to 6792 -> 0.04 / 31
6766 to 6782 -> 0.01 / 31.9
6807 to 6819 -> 0.01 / 31.7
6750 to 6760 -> 0.03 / 31.3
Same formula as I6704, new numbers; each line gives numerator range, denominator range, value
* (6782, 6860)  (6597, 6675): 1.05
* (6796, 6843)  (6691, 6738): 1.02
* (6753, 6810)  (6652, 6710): 1.03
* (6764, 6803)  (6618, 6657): 1.04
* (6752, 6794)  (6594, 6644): 1.03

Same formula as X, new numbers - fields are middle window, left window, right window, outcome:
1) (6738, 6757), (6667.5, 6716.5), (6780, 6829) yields 0.01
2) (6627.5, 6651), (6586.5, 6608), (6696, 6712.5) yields 0.02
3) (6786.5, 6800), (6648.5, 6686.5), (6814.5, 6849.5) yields 0.02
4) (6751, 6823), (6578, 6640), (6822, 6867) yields 0.01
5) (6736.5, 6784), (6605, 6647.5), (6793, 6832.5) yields 0.01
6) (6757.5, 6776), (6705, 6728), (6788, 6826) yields 0.01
